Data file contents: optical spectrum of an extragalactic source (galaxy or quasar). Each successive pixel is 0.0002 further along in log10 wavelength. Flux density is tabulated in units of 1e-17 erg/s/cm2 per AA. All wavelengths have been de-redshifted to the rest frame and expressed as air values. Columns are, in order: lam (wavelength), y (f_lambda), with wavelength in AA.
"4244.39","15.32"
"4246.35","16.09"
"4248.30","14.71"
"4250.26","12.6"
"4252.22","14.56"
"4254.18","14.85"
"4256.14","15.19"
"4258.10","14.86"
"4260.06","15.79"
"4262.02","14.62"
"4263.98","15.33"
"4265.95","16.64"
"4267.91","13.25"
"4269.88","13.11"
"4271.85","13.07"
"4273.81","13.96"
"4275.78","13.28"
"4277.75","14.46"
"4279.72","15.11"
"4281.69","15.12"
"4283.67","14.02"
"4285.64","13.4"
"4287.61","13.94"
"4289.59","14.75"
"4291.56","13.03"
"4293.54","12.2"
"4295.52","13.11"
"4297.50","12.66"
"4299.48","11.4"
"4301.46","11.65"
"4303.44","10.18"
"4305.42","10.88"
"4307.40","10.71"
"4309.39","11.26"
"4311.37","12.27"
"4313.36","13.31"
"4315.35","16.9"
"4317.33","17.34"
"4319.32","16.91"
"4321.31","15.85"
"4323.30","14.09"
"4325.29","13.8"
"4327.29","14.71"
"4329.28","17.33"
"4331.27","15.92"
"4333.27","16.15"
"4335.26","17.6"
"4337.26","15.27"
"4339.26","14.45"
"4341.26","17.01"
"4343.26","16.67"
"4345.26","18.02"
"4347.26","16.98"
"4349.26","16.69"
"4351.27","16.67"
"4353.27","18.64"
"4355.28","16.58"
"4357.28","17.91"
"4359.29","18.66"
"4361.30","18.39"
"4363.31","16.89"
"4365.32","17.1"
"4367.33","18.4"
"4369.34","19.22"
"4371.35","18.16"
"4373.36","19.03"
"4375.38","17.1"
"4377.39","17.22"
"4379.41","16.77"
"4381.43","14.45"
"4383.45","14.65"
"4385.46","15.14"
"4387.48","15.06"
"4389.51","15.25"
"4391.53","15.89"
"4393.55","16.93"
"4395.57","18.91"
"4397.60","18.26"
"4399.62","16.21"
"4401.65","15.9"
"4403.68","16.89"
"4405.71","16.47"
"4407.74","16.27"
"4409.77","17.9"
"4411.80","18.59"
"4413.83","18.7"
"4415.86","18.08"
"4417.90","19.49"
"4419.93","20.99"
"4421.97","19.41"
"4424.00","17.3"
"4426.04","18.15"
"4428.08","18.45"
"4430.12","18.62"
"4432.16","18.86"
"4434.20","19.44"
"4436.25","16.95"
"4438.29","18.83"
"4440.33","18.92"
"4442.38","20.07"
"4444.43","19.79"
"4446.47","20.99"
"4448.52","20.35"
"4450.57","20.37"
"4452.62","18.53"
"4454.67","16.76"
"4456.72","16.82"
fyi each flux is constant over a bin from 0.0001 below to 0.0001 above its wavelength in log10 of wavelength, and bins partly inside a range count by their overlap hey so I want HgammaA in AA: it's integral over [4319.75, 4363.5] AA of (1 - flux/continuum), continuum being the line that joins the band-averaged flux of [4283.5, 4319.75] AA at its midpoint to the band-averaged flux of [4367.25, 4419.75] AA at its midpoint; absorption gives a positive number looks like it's -5.0 AA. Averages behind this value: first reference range 13.1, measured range 16.6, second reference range 17.2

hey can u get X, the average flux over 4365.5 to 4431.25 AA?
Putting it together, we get 17.4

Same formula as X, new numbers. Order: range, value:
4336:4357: 16.7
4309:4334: 15.1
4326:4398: 16.9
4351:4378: 17.9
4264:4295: 14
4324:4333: 15.4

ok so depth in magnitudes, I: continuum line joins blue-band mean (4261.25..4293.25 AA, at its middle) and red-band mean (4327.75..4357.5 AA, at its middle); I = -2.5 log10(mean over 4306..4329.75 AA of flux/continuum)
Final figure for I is 0.098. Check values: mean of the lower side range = 14.1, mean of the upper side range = 16.7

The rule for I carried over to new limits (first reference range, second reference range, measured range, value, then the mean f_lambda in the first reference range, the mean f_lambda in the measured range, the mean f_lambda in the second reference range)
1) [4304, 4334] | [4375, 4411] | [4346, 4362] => -0.145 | 14.4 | 17.6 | 16.4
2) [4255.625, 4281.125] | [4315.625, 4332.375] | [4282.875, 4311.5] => 0.222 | 14.5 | 12.4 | 15.8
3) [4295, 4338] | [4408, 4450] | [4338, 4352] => -0.088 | 14.1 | 16.6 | 19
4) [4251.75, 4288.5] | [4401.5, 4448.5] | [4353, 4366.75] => -0.055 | 14.5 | 17.7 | 18.6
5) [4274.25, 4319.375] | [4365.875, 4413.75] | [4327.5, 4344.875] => -0.101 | 13.3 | 16.3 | 16.9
